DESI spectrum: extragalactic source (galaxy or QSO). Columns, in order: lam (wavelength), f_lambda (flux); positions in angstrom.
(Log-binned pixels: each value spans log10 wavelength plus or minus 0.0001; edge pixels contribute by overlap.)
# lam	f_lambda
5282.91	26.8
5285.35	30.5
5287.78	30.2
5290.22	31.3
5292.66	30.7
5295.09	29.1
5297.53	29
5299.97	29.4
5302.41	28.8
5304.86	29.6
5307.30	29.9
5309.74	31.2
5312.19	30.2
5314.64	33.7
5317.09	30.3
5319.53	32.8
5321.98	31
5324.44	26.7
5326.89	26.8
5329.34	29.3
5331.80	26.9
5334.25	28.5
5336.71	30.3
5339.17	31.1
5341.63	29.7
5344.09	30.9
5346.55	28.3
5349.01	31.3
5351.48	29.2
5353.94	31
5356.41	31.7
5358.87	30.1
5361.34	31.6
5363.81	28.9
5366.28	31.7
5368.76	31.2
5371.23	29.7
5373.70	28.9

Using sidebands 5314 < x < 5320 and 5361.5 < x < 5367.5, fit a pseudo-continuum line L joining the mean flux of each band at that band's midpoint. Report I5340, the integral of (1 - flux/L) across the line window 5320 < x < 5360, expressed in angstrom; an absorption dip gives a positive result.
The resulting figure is 2.2 angstrom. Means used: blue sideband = 32.1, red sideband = 30.5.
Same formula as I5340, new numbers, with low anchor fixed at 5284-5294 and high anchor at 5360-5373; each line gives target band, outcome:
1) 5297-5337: 1.2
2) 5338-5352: 0.2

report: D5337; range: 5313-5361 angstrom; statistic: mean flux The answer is 30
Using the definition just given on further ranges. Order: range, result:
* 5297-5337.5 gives 29.7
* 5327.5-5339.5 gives 29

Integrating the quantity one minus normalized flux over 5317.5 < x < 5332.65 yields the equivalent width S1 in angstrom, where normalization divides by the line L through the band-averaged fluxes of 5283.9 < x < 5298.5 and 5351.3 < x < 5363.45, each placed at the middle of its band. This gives 0.7 angstrom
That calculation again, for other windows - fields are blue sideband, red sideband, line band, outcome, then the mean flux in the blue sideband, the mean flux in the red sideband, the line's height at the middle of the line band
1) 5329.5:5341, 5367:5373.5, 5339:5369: -0.68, 29.2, 30.3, 29.8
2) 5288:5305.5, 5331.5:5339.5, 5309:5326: -0.74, 29.7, 29.3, 29.5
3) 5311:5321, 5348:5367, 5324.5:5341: 1.37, 31.8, 30.7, 31.3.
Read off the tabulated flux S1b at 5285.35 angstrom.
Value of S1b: 30.5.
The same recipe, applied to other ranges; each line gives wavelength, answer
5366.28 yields 31.7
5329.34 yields 29.3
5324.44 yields 26.7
